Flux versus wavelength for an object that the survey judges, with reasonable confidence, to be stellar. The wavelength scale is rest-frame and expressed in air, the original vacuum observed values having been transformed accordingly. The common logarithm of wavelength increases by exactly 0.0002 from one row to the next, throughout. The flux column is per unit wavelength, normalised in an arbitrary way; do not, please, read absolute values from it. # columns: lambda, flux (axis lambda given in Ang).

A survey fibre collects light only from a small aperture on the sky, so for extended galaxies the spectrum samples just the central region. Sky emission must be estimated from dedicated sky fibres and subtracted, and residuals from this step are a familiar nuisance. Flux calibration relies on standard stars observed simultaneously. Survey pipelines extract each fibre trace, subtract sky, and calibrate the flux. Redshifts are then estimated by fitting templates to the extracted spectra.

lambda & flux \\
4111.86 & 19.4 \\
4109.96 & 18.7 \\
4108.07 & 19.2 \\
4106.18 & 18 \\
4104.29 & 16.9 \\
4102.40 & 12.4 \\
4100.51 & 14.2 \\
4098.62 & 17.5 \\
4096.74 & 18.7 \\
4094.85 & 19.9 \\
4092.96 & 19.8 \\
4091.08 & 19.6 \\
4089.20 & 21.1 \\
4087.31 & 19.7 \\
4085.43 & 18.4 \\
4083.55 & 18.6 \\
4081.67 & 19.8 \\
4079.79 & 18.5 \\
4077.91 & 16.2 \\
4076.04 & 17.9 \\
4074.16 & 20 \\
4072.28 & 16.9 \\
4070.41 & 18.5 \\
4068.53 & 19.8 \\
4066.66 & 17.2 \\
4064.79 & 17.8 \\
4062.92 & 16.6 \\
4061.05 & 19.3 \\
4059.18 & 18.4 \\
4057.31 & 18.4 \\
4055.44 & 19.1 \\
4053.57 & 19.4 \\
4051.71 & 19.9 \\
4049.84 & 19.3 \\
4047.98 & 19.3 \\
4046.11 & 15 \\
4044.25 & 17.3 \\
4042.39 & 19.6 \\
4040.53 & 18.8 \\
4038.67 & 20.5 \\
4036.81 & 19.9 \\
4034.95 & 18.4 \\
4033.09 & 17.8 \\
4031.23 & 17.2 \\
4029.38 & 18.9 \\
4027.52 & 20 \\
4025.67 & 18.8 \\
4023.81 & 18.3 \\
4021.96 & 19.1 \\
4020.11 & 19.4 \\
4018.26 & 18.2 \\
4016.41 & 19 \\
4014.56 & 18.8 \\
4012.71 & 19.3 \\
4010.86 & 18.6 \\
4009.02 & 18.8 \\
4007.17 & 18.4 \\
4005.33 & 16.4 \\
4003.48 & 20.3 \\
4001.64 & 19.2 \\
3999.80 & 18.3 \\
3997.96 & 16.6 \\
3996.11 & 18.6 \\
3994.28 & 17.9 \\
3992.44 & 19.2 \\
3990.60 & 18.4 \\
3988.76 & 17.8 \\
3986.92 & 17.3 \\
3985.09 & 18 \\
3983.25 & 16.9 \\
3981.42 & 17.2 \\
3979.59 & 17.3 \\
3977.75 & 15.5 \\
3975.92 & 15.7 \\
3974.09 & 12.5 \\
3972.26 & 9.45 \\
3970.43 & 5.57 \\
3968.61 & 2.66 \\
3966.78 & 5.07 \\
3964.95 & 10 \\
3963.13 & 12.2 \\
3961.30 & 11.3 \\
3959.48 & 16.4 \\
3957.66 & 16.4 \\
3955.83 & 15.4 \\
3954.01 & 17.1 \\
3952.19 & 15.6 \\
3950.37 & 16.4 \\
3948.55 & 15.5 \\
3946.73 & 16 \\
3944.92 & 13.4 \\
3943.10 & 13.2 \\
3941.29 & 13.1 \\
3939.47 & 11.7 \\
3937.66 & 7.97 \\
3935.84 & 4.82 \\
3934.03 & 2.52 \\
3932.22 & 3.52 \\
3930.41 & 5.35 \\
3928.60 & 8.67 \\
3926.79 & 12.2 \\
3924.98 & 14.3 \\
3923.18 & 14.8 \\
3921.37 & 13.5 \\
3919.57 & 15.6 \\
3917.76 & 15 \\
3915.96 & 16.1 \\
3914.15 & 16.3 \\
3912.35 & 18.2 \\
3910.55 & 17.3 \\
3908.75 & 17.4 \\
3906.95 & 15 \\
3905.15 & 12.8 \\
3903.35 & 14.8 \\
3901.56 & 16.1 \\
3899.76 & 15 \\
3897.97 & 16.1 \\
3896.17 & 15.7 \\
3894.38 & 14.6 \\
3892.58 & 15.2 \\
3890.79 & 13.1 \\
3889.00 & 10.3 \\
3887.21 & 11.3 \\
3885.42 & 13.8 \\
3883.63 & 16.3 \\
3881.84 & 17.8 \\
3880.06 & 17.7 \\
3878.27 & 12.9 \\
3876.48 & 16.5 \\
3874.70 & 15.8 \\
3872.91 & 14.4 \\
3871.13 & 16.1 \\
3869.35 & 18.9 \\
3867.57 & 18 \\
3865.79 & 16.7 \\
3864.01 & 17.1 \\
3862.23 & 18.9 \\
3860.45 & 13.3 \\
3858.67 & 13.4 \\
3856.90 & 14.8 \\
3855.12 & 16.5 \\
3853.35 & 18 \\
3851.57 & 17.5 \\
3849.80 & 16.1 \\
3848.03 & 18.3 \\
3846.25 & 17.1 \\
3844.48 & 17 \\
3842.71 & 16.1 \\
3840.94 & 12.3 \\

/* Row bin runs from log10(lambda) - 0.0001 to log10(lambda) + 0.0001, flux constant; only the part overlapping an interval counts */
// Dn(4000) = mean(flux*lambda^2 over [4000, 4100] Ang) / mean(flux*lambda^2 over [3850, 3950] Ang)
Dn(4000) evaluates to 1.42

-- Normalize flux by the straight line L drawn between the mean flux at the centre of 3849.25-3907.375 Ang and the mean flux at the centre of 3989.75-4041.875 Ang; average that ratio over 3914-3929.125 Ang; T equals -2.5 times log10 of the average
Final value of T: 0.17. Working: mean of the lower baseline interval 15.5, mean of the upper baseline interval 18.7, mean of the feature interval 14.1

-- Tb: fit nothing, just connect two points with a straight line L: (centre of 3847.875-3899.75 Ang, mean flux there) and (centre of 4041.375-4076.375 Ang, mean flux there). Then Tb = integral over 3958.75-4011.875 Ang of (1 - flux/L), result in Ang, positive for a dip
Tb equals 6.5 Ang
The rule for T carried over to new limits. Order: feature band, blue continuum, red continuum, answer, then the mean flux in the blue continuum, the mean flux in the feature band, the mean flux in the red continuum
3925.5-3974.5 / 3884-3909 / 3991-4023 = 0.44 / 14.3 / 10.9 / 18.6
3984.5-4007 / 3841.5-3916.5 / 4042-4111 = -0.06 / 15.8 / 18.2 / 18.3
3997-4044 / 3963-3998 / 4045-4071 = -0.15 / 14.2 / 18.7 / 18.4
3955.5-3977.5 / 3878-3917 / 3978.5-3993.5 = 0.48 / 15.2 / 11.1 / 17.7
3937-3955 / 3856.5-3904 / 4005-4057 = 0.19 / 15.4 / 14.1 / 18.7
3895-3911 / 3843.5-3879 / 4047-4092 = 0.09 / 16.4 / 15.5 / 18.7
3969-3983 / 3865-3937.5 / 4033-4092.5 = 0.23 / 13.9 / 13.1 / 18.7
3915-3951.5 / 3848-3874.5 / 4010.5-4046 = 0.43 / 16.5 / 11.7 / 18.8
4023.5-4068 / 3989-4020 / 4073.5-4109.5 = -0.01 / 18.5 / 18.6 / 18.2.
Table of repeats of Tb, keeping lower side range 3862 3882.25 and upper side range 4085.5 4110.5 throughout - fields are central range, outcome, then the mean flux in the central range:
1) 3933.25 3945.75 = 5.5 Ang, 9.58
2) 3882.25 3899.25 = 2.6 Ang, 14.2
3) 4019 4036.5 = -1.0 Ang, 18.7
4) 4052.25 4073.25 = -0.5 Ang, 18.3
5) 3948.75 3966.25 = 2.9 Ang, 14.4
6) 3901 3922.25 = 1.5 Ang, 15.7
